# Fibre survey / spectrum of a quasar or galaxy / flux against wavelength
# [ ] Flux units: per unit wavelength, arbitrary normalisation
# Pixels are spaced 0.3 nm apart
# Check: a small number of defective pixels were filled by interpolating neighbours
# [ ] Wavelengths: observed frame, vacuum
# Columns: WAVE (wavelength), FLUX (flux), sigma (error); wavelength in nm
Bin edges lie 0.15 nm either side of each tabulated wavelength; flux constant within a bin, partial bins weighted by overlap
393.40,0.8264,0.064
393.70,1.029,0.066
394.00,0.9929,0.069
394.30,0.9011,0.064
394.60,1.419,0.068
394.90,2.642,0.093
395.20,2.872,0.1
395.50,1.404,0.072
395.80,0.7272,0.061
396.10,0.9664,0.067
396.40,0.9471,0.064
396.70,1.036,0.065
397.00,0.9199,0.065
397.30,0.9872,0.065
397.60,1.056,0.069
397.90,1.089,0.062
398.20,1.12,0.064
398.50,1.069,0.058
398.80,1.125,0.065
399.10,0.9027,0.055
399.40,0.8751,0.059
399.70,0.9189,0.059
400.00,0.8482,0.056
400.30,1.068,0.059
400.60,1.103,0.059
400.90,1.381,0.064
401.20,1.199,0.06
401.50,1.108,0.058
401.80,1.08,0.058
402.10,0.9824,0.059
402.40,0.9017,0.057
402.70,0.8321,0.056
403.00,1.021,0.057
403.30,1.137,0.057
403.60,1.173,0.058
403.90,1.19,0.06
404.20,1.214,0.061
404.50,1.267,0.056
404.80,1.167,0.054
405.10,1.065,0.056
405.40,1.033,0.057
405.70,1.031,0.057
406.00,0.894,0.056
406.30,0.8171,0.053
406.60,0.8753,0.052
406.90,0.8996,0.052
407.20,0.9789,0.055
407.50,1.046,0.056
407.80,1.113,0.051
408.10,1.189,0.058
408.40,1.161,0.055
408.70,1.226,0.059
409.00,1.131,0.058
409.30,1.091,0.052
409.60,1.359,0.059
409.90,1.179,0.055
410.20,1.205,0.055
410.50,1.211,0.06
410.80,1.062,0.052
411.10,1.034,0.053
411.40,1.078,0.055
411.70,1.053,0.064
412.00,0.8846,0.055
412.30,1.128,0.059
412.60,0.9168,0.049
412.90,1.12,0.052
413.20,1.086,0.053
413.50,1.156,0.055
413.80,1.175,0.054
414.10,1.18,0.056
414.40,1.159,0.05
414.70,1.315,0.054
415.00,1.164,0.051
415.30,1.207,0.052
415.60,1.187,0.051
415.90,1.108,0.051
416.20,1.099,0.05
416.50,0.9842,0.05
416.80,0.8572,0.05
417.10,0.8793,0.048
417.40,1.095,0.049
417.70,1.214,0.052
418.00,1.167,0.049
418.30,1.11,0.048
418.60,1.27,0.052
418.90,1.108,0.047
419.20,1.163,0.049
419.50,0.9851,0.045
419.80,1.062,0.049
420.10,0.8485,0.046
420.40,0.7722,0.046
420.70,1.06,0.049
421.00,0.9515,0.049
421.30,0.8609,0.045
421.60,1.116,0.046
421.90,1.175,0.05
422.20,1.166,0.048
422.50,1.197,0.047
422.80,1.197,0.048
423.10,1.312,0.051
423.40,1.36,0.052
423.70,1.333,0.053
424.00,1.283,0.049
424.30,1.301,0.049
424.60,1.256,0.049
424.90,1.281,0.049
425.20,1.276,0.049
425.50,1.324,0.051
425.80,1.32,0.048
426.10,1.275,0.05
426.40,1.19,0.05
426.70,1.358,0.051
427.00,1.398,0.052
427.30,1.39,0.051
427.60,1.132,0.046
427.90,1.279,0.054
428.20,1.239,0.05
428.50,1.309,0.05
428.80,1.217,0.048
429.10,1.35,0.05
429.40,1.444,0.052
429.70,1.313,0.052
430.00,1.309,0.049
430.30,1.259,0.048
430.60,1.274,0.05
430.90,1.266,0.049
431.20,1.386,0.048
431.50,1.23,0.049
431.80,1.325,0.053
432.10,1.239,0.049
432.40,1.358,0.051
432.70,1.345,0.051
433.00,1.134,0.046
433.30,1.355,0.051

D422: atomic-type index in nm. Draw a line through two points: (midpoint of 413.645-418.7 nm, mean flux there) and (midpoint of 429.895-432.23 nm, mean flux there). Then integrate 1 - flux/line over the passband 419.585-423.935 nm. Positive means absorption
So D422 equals 0.31 nm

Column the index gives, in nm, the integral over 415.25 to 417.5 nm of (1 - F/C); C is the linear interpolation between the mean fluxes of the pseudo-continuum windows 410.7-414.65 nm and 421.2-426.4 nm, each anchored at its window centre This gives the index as 0.18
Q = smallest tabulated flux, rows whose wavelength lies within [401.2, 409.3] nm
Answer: 0.8171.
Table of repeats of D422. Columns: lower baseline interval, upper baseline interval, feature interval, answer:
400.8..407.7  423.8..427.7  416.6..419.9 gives 0.35 nm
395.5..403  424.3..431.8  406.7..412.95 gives 0.13 nm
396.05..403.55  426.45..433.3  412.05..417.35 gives 0.30 nm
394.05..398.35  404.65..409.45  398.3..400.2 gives 0.40 nm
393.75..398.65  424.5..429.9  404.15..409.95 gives 0.85 nm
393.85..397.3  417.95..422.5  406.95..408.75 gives 0.14 nm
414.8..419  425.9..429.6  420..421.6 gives 0.35 nm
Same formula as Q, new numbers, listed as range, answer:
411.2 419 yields 0.8572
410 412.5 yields 0.8846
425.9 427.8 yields 1.132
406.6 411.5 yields 0.8753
